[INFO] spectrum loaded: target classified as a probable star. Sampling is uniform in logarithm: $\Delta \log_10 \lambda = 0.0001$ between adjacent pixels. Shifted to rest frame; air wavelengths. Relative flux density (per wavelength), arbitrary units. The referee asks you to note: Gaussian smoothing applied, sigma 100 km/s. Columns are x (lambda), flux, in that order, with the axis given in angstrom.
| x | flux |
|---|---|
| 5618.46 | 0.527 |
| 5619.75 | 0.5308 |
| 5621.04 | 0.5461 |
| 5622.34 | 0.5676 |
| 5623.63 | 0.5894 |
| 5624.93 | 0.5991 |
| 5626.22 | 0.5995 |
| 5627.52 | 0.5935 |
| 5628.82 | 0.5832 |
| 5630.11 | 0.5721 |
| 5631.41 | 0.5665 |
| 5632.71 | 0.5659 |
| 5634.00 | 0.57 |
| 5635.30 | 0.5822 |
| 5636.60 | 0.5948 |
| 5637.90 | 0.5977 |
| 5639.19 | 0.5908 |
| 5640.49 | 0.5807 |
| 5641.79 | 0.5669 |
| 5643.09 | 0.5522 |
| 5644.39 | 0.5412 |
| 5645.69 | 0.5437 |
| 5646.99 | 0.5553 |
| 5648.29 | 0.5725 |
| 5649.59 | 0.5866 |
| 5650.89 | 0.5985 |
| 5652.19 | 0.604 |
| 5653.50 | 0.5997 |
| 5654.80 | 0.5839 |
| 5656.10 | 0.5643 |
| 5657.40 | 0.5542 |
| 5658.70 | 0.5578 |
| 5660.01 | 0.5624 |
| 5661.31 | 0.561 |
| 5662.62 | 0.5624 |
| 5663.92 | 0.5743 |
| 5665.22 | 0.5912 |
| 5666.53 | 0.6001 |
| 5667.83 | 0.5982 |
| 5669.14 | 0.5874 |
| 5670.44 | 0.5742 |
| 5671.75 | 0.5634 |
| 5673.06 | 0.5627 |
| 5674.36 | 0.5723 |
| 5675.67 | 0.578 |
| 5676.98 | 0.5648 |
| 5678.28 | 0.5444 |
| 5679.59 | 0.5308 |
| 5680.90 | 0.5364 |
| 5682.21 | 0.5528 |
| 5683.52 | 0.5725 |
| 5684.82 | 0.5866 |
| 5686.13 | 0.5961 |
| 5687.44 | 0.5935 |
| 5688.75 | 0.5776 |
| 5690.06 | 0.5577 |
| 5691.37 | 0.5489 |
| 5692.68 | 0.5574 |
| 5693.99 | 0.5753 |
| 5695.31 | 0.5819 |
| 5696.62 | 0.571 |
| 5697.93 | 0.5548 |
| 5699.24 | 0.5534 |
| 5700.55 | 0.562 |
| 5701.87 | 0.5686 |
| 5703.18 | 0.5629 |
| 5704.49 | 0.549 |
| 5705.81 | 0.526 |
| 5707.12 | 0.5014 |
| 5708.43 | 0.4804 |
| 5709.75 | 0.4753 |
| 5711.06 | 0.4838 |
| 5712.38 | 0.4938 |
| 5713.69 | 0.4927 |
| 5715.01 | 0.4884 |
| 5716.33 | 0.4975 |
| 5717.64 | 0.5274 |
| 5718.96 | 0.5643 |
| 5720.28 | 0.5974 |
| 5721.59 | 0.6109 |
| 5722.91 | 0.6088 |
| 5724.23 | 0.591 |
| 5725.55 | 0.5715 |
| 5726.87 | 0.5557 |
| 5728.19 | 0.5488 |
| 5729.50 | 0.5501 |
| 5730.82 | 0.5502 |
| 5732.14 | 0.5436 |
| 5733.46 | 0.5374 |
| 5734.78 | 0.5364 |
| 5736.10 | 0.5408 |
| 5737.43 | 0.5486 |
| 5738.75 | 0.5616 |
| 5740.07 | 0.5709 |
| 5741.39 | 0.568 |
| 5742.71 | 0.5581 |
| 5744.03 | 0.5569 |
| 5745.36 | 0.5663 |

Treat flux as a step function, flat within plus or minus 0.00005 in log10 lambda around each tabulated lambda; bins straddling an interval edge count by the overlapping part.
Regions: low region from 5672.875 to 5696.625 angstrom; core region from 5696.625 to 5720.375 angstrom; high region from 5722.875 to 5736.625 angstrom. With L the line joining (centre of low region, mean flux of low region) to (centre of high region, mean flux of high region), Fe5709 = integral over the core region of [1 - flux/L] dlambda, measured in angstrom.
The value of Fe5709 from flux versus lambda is 1.46 angstrom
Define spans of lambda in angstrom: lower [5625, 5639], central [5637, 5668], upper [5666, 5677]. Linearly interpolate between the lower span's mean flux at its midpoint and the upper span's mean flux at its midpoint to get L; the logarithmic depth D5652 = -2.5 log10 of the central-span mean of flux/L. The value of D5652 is 0.011 mag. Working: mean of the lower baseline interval 0.584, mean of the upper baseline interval 0.578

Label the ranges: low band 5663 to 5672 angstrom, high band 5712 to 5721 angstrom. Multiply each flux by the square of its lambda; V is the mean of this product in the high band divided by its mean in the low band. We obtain 0.91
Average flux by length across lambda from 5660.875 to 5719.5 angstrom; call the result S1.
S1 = 0.552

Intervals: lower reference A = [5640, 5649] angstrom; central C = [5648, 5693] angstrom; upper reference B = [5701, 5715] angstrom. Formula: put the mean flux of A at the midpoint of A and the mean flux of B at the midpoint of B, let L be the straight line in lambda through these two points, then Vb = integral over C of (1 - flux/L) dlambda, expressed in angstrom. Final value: -2.7 angstrom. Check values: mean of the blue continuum 0.559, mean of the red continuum 0.513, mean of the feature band 0.572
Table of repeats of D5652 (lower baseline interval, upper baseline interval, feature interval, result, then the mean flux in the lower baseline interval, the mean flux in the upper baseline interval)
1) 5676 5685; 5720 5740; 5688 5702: -0.01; 0.555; 0.563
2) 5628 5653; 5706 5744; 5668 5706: -0.02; 0.575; 0.541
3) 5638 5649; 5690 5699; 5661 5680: -0.01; 0.565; 0.564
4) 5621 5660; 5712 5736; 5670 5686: 0.00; 0.576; 0.549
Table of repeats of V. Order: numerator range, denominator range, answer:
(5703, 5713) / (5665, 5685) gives 0.90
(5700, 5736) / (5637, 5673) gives 0.96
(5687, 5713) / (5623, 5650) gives 0.96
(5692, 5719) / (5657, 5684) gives 0.95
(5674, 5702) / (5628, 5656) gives 1.00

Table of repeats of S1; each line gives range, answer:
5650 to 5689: 0.574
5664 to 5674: 0.582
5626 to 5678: 0.575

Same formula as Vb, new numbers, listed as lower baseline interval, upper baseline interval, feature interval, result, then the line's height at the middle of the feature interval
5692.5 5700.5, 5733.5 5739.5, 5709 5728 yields 0.50 angstrom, 0.555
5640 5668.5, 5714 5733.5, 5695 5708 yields 0.24 angstrom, 0.561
